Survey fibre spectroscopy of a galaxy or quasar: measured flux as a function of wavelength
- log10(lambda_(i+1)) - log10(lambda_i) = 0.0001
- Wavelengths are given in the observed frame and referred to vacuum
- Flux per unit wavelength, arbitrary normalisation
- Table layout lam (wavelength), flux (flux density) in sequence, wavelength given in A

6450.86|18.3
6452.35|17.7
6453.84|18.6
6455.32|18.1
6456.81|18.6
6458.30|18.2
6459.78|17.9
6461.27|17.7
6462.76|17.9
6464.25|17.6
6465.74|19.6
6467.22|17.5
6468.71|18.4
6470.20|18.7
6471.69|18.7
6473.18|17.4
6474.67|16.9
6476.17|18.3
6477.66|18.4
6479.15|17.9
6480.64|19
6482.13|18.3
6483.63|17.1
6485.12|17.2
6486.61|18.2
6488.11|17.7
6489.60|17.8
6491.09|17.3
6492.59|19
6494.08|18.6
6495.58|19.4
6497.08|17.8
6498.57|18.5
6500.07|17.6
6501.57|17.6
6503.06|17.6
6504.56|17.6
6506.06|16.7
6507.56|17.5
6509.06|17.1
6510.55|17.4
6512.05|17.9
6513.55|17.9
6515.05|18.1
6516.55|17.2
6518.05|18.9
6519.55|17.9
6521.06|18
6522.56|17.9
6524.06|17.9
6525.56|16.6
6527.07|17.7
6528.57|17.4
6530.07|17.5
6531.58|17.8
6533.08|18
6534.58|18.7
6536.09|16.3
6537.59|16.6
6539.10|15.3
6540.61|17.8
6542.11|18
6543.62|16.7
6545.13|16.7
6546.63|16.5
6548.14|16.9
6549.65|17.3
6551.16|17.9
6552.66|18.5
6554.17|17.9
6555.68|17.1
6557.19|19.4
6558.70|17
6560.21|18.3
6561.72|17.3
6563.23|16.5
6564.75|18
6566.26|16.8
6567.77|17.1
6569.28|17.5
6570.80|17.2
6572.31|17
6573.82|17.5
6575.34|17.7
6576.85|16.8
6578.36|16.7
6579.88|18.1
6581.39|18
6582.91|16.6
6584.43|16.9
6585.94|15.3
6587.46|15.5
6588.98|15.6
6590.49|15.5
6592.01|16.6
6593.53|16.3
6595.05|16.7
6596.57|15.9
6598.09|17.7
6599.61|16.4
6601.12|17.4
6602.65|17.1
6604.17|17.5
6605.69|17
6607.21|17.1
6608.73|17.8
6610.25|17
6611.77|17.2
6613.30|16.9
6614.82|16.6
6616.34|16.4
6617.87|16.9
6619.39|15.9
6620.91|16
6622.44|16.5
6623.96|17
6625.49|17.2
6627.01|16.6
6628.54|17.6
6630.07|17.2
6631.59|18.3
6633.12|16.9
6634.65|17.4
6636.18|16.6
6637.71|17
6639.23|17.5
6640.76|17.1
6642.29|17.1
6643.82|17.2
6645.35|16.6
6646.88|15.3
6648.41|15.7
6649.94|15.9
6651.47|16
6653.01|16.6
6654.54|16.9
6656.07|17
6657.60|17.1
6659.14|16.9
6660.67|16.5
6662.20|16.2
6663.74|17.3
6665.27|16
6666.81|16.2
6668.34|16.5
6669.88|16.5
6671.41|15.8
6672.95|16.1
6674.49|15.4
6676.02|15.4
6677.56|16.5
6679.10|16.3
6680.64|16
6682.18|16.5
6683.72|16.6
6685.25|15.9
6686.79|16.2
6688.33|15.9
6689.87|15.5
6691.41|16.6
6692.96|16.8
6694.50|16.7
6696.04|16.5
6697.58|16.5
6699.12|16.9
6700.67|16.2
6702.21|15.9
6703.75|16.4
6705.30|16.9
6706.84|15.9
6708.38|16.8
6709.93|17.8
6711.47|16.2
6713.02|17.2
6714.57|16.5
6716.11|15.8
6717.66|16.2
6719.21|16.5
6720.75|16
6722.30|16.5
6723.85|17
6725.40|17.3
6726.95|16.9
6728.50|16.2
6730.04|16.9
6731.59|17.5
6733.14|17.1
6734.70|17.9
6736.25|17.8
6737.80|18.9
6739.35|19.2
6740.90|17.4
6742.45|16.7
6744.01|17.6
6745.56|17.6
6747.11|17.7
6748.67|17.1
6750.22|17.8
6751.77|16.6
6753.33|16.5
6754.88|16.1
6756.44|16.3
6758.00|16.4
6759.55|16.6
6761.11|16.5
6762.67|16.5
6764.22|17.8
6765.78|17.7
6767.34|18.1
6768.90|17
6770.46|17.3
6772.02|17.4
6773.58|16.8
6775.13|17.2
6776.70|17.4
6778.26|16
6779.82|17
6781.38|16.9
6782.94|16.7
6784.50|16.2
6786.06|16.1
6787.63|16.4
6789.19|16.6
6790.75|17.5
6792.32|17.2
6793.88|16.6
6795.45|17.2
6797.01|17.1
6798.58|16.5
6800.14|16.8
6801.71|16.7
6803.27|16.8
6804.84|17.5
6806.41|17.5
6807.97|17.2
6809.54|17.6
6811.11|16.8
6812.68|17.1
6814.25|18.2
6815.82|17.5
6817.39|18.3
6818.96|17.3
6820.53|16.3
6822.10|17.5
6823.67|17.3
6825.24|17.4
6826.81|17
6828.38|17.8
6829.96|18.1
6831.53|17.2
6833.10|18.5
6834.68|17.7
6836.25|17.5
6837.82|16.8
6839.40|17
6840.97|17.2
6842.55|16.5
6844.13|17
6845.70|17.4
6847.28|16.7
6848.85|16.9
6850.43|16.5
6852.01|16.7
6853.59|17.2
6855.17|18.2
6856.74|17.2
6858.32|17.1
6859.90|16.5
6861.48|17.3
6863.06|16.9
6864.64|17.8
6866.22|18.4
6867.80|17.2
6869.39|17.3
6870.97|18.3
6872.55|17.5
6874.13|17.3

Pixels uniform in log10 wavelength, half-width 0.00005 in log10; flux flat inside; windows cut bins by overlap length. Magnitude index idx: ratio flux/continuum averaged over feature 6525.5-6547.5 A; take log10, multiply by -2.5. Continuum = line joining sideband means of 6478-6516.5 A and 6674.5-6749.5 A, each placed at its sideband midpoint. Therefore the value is 0.03 mag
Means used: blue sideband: 17.9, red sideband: 16.7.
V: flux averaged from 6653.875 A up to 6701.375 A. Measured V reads 16.4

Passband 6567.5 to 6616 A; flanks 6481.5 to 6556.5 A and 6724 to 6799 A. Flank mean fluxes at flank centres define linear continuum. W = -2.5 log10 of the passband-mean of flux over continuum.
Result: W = 0.04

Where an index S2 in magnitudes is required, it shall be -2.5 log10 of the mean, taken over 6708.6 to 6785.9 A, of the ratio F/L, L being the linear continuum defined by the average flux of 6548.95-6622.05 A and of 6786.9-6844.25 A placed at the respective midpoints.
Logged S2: 0.01 mag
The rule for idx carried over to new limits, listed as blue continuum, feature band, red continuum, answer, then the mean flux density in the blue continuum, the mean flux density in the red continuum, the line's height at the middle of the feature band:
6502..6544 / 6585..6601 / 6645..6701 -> 0.048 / 17.5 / 16.3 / 16.9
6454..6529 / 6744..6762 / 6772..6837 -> 0.026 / 17.9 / 17.2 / 17.3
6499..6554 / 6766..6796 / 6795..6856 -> 0.022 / 17.5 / 17.2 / 17.3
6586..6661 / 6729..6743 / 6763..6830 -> -0.045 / 16.7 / 17.1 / 17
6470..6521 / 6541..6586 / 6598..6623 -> -0.002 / 17.9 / 16.9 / 17.3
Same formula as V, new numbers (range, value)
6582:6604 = 16.4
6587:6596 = 16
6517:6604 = 17.2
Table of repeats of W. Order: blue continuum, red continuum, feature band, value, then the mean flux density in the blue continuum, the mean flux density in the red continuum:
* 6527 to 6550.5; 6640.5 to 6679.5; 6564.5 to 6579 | -0.02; 17.2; 16.4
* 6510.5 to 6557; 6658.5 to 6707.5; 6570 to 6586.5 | 0.00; 17.5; 16.3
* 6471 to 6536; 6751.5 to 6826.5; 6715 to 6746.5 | 0.00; 17.8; 17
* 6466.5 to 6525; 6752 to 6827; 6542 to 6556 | 0.03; 17.9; 17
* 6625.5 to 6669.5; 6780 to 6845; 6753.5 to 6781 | 0.01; 16.8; 17.1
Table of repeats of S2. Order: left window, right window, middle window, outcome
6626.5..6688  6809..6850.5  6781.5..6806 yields 0.02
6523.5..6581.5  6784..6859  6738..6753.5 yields -0.02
